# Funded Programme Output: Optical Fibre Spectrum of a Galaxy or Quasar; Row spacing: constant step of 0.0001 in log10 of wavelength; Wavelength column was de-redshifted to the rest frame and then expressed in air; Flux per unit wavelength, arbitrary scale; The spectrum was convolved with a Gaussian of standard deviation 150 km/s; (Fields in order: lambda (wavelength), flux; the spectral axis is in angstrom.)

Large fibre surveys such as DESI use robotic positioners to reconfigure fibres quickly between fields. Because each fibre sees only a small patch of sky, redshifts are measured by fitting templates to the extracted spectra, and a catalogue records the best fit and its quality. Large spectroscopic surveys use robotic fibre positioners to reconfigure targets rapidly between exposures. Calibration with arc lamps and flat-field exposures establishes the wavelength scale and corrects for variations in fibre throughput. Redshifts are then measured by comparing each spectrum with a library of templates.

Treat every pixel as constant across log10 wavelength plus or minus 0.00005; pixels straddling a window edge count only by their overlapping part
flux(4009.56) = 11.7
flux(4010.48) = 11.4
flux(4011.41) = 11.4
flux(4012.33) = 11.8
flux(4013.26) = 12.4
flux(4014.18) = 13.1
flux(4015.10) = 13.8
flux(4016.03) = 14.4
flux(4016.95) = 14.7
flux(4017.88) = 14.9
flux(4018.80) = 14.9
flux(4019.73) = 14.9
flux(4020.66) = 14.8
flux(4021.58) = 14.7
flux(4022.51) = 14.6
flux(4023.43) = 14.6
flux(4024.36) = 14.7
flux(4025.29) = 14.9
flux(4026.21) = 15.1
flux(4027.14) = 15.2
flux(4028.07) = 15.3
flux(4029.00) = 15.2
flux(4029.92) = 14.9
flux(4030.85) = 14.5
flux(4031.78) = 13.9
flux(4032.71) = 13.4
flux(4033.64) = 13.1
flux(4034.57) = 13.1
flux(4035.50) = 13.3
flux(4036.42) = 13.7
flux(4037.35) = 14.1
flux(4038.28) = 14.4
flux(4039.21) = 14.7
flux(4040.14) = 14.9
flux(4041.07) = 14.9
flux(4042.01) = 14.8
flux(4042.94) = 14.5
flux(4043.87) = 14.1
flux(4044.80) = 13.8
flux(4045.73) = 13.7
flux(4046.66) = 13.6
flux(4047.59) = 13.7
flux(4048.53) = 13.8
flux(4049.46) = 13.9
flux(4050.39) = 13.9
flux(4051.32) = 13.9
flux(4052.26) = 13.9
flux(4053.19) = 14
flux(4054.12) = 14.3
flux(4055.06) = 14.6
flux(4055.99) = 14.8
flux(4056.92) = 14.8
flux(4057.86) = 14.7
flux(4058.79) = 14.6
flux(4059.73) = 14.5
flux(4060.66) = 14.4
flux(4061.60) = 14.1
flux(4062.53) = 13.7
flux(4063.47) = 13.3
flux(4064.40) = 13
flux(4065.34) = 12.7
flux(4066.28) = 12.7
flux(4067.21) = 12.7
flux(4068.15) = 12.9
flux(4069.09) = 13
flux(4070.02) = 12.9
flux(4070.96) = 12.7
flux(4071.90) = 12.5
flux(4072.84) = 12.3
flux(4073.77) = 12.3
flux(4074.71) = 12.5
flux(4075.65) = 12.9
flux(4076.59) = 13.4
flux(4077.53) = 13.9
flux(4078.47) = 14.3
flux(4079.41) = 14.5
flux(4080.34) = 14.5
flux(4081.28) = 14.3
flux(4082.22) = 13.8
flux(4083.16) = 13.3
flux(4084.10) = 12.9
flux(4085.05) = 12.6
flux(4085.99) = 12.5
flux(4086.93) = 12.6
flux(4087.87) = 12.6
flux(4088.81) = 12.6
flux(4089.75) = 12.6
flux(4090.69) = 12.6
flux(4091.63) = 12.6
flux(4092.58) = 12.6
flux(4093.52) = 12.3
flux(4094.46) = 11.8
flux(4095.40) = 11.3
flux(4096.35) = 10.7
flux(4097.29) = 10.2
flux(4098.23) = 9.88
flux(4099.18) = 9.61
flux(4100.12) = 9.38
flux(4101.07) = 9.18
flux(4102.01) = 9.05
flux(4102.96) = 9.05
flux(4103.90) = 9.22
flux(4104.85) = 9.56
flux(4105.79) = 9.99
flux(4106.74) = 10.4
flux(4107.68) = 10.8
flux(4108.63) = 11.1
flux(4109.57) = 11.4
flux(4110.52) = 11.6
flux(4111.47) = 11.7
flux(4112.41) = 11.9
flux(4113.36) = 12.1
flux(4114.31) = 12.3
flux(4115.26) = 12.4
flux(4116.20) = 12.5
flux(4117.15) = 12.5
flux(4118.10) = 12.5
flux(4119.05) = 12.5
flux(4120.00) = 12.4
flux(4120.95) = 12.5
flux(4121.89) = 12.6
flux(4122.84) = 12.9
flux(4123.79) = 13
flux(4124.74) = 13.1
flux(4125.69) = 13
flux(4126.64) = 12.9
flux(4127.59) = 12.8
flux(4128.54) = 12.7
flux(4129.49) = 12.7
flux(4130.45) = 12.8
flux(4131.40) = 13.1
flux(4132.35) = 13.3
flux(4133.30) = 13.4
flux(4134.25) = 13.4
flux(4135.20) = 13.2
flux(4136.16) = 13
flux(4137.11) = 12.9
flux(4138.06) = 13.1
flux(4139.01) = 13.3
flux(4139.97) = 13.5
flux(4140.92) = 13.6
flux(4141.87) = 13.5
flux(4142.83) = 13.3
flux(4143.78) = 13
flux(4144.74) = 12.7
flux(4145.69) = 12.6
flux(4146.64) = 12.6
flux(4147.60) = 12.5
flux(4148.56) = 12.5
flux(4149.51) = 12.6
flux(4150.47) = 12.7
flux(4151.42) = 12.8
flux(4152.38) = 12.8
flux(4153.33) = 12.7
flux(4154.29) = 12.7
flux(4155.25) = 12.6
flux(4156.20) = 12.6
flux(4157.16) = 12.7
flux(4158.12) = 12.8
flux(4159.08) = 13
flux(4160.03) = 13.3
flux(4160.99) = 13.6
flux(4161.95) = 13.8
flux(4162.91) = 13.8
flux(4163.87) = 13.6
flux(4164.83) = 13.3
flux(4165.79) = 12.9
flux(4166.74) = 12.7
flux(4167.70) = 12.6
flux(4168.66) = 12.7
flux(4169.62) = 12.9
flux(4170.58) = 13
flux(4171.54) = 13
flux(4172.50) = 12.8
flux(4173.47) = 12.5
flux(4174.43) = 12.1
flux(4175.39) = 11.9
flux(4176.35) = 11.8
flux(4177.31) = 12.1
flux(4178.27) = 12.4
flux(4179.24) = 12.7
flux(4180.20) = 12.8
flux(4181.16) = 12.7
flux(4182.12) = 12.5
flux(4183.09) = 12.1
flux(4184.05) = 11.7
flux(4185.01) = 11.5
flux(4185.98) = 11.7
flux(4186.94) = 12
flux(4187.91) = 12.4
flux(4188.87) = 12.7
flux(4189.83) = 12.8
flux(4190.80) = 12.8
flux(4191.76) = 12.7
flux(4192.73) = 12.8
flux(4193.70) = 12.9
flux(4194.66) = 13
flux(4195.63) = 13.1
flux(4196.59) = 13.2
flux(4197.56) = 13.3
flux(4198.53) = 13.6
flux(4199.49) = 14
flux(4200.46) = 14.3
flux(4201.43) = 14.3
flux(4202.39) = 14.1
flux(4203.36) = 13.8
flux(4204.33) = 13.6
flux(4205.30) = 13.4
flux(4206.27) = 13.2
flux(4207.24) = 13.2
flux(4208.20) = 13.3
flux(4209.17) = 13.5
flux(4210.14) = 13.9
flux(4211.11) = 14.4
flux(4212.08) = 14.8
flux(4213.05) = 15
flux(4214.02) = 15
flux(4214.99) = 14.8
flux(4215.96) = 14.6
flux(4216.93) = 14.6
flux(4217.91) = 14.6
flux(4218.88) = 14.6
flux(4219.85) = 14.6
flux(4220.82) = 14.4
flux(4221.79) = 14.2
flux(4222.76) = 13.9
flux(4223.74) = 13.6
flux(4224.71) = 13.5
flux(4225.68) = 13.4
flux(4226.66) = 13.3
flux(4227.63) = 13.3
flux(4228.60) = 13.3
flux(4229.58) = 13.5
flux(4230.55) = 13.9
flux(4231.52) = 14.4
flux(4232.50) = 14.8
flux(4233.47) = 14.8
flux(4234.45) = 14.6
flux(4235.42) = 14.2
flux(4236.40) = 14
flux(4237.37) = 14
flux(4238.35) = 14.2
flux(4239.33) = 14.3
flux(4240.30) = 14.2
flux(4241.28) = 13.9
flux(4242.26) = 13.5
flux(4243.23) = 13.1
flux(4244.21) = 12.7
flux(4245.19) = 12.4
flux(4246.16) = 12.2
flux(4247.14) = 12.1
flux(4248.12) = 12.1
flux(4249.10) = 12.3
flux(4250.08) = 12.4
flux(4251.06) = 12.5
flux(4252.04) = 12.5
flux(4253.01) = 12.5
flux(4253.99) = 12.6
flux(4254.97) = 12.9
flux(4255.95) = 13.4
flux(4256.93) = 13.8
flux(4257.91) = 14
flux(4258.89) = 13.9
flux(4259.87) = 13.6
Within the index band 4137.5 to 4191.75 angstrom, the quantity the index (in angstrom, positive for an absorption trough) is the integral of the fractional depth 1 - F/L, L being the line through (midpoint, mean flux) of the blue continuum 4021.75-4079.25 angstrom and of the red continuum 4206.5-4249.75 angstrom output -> 4.4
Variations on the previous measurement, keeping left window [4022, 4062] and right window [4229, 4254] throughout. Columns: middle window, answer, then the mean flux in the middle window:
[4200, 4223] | -1.1 angstrom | 14.2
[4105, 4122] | 2.7 angstrom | 11.8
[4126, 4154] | 1.8 angstrom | 13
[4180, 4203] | 1.2 angstrom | 12.9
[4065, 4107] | 6.1 angstrom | 12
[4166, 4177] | 0.9 angstrom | 12.6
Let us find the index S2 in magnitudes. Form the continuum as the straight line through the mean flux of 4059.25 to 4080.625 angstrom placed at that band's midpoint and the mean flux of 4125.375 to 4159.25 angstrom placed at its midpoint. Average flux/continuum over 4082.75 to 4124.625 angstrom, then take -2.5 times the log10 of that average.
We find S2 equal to 0.13 mag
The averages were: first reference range 13.3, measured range 11.6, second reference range 12.9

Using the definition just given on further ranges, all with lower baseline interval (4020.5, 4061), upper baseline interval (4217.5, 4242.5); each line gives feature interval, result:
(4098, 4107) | 0.440 mag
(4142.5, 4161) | 0.111 mag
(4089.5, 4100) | 0.244 mag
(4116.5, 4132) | 0.117 mag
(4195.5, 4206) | 0.029 mag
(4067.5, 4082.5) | 0.078 mag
